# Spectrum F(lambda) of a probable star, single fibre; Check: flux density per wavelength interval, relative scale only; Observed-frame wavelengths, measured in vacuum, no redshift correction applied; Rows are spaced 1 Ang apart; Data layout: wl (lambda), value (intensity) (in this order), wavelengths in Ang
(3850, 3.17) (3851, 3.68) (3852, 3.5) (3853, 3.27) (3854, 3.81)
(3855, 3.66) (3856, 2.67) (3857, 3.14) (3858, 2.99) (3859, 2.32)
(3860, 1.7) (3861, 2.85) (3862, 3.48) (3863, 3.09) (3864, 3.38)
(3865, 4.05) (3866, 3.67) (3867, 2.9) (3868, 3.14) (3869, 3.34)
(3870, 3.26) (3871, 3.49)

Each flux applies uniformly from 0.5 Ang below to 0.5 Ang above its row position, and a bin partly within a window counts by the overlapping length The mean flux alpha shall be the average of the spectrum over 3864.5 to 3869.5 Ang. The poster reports 3.42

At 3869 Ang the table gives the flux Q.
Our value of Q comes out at 3.34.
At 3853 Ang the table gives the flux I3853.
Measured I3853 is 3.27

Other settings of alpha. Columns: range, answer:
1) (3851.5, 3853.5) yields 3.38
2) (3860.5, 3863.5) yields 3.14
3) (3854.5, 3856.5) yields 3.17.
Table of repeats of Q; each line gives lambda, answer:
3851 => 3.68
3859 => 2.32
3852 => 3.5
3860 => 1.7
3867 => 2.9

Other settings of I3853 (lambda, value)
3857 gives 3.14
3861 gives 2.85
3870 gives 3.26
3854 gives 3.81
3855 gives 3.66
